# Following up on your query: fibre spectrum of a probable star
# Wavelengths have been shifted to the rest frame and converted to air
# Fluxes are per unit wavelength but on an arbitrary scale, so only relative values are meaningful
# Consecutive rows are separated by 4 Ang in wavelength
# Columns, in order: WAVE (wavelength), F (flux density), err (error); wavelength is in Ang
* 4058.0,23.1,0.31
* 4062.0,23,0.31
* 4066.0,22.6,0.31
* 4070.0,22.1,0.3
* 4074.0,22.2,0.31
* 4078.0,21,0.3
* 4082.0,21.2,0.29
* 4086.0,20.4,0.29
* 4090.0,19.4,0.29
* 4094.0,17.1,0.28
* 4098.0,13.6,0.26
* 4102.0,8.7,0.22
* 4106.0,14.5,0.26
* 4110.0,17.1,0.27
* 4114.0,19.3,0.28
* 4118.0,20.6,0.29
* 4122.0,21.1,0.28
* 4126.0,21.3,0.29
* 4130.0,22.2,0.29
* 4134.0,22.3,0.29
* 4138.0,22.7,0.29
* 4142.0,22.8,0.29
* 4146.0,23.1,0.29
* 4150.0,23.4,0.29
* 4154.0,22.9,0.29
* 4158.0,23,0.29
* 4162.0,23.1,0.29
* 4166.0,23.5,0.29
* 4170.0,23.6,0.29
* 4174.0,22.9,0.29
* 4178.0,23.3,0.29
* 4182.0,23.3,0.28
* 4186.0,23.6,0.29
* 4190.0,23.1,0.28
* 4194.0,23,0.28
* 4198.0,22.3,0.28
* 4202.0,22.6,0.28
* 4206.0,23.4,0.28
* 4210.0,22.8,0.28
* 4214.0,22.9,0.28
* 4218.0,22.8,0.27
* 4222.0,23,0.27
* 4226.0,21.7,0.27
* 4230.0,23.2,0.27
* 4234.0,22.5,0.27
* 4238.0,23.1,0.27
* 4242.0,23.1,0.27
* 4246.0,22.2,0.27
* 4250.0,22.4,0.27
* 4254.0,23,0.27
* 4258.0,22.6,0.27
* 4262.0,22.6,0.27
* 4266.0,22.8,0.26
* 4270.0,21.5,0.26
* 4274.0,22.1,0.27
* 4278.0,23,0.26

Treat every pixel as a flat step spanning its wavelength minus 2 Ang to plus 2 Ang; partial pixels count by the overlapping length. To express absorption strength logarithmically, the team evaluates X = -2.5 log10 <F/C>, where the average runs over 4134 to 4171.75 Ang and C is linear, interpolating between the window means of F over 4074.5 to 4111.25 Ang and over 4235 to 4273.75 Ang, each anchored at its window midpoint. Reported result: -0.20 mag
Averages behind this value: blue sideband 17.2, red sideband 22.6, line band 23.1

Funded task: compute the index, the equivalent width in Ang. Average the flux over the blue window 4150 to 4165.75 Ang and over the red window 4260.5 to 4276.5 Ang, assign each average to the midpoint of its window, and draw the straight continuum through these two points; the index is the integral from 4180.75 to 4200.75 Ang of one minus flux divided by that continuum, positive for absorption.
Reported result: -0.2 Ang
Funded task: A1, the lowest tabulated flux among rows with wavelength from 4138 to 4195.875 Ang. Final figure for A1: 22.7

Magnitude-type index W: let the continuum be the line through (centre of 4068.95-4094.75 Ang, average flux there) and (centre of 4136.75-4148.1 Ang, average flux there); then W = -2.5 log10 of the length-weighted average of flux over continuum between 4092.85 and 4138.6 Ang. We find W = 0.20 mag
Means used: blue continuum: 20.6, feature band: 18.3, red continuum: 22.9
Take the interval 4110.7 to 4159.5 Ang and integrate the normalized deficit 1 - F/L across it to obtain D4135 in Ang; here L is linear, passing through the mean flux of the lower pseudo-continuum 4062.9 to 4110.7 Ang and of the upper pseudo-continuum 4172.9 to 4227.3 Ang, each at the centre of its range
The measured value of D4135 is -3.7 Ang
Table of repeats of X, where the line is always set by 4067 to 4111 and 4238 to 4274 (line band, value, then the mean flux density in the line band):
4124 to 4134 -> -0.14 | 21.9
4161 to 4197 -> -0.14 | 23.2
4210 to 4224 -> -0.07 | 22.9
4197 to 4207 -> -0.08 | 22.8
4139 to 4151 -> -0.18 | 23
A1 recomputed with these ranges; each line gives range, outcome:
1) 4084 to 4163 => 8.7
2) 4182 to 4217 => 22.3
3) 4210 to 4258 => 21.7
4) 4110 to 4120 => 17.1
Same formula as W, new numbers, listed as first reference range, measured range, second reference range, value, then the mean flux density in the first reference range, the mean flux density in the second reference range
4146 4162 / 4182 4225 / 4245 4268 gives 0.00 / 23.1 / 22.6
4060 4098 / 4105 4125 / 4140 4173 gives 0.16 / 20.6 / 23.2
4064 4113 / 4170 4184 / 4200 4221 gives -0.08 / 18.3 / 22.9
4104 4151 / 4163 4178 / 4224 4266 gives -0.09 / 20.8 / 22.6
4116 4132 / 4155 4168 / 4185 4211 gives -0.05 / 21.3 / 23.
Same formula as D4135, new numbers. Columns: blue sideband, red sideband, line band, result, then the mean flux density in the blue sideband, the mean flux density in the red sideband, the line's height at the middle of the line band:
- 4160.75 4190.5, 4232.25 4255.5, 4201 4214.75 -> 0.0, 23.3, 22.7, 23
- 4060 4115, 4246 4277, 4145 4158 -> -2.0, 18.7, 22.4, 20.1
